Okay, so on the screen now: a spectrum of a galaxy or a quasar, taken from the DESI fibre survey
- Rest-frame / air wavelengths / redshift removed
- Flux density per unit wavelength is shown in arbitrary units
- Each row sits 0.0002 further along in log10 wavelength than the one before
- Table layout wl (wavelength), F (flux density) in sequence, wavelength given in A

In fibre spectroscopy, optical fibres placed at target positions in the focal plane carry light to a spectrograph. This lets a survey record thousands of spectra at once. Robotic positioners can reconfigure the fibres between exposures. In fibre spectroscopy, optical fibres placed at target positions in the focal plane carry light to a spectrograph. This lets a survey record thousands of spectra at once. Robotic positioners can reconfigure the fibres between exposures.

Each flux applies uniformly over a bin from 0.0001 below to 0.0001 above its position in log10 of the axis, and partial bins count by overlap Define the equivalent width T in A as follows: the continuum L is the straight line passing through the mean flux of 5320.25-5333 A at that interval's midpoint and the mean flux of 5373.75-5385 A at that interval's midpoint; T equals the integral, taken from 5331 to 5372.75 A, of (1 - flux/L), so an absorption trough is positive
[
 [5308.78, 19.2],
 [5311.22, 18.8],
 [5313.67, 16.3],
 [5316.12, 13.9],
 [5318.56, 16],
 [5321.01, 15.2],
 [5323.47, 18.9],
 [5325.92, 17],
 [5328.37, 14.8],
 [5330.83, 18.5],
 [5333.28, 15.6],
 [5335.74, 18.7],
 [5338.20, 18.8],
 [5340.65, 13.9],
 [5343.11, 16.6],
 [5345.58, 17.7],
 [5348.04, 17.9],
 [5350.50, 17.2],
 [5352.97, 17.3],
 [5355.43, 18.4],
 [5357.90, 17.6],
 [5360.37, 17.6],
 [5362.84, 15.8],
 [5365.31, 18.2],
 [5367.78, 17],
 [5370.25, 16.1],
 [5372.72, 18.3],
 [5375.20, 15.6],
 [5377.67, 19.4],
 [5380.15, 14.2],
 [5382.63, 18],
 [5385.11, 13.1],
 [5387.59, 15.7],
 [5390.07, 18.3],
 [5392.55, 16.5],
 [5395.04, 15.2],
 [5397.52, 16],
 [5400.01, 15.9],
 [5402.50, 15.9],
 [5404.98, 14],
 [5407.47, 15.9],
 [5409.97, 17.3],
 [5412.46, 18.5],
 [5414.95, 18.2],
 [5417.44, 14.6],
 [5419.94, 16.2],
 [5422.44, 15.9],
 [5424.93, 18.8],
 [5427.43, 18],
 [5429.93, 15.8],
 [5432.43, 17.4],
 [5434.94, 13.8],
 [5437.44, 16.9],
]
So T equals -1.42 A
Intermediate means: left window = 16.8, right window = 16.4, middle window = 17.2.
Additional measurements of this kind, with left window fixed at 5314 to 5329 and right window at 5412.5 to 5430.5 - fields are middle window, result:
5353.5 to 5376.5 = -1.1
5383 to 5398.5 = 0.7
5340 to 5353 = -0.5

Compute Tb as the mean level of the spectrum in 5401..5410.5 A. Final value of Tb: 15.7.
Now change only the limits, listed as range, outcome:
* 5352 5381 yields 17.2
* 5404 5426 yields 16.6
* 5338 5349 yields 16.8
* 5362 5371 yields 16.9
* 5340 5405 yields 16.6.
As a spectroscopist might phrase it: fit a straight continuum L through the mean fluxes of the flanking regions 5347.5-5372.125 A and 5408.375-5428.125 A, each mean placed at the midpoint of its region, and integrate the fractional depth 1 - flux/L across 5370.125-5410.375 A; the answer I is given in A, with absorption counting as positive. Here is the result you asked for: 2.5 A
